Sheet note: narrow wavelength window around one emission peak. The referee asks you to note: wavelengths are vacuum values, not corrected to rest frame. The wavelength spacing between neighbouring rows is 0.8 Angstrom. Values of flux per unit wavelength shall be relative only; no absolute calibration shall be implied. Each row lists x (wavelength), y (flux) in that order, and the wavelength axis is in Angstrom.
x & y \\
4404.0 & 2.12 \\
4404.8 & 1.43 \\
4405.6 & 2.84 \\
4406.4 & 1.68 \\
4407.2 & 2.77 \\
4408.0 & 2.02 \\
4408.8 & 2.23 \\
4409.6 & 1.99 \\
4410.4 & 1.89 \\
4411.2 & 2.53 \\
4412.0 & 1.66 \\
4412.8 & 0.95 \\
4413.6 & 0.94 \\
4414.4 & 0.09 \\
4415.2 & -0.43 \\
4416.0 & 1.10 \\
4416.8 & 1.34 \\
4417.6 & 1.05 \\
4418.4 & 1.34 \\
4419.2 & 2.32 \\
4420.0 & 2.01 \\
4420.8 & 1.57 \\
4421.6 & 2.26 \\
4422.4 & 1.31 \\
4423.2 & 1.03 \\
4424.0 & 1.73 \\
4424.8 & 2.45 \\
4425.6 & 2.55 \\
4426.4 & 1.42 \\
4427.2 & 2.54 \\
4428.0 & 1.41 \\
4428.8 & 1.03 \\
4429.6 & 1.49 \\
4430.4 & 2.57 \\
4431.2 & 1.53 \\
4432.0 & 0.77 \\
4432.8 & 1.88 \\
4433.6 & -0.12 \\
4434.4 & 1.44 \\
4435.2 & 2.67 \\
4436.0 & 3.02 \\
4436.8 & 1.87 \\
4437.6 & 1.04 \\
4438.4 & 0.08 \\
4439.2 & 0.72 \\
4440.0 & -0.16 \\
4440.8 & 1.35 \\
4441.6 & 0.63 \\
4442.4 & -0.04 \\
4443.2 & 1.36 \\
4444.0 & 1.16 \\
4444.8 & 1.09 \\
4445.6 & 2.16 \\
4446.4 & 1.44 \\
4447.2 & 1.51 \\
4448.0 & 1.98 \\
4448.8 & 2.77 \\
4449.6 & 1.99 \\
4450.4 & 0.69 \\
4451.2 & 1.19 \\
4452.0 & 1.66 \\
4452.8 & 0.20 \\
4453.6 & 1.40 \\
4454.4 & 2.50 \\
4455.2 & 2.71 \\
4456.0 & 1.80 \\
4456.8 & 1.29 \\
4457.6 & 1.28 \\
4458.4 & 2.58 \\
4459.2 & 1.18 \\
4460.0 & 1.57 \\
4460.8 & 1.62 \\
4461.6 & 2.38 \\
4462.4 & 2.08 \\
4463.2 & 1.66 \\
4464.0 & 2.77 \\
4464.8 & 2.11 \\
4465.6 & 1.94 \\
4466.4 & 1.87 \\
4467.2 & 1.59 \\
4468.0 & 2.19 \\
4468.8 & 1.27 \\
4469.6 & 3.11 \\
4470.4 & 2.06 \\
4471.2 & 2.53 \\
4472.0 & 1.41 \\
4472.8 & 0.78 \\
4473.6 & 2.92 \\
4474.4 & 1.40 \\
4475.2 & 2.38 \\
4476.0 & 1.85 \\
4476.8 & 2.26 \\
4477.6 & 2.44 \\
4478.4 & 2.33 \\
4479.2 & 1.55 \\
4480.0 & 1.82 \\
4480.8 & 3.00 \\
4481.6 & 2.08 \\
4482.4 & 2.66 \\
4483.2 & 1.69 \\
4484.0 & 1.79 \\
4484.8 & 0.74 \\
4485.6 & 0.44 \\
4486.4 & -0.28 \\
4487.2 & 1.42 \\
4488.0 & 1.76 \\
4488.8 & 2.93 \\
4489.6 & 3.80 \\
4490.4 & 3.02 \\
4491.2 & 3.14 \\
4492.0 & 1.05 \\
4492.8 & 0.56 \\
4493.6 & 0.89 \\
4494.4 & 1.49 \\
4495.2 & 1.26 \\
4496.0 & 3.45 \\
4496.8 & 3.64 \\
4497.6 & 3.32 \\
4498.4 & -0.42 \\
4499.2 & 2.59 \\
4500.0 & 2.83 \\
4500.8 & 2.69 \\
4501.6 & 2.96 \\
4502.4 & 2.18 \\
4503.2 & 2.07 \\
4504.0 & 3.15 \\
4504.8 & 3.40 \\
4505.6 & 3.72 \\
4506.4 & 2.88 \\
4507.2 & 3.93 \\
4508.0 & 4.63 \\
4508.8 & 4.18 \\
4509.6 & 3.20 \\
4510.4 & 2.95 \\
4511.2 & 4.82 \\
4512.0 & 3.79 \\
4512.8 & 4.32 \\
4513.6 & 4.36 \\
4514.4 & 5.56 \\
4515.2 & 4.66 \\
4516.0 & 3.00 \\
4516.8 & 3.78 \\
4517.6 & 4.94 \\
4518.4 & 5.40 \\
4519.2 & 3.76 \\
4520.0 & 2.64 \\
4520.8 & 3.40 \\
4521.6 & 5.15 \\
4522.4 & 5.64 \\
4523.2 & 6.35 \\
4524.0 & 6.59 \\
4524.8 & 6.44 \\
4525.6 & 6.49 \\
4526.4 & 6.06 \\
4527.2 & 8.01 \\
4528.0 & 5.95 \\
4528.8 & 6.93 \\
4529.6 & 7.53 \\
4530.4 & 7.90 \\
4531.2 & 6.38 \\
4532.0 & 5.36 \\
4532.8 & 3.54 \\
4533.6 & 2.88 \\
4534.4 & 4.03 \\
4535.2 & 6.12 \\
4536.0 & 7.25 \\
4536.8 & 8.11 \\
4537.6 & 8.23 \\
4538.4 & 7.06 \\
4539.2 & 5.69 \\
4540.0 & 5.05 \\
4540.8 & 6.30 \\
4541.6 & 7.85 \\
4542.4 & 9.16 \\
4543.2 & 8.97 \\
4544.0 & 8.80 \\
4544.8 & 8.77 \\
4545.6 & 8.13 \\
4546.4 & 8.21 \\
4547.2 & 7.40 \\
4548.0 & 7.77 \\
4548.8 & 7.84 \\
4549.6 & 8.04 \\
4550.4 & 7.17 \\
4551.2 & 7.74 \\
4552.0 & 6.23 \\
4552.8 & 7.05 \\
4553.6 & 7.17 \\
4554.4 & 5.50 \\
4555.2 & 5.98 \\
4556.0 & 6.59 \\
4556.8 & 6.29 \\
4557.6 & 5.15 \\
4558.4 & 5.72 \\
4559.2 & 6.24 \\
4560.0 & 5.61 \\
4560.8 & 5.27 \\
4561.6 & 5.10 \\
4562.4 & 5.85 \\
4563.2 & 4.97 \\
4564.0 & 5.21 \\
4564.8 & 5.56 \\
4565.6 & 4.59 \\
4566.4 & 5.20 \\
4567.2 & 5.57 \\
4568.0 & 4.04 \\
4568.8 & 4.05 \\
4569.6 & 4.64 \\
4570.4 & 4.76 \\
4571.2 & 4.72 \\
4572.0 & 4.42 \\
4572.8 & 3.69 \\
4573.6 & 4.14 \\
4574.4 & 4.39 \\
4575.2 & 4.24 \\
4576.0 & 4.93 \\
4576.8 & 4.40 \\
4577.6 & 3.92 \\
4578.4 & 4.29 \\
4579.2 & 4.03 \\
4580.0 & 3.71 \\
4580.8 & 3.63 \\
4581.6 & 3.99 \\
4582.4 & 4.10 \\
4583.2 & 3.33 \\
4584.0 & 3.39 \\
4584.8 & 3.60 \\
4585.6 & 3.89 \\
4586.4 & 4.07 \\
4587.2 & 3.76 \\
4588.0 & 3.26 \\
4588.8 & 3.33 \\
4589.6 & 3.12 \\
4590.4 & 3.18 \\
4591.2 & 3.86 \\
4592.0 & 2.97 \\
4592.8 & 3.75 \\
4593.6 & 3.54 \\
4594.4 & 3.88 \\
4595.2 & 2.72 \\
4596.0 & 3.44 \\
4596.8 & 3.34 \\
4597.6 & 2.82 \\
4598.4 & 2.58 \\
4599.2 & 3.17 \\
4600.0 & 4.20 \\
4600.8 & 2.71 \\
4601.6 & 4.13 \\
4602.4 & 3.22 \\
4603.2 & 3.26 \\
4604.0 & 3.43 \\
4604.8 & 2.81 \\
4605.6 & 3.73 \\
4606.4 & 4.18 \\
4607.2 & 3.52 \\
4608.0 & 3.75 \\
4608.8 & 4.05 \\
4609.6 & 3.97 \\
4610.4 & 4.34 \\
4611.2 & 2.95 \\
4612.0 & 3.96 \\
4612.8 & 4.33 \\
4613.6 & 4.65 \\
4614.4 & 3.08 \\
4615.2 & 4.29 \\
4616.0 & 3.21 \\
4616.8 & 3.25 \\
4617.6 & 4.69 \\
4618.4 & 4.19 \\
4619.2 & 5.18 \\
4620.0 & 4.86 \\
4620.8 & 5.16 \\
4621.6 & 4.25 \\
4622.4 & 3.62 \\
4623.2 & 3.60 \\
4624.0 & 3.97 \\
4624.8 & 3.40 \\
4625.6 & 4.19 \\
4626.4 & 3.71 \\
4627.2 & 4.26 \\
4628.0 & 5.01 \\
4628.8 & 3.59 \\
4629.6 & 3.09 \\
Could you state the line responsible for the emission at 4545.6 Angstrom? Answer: Lyman alpha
